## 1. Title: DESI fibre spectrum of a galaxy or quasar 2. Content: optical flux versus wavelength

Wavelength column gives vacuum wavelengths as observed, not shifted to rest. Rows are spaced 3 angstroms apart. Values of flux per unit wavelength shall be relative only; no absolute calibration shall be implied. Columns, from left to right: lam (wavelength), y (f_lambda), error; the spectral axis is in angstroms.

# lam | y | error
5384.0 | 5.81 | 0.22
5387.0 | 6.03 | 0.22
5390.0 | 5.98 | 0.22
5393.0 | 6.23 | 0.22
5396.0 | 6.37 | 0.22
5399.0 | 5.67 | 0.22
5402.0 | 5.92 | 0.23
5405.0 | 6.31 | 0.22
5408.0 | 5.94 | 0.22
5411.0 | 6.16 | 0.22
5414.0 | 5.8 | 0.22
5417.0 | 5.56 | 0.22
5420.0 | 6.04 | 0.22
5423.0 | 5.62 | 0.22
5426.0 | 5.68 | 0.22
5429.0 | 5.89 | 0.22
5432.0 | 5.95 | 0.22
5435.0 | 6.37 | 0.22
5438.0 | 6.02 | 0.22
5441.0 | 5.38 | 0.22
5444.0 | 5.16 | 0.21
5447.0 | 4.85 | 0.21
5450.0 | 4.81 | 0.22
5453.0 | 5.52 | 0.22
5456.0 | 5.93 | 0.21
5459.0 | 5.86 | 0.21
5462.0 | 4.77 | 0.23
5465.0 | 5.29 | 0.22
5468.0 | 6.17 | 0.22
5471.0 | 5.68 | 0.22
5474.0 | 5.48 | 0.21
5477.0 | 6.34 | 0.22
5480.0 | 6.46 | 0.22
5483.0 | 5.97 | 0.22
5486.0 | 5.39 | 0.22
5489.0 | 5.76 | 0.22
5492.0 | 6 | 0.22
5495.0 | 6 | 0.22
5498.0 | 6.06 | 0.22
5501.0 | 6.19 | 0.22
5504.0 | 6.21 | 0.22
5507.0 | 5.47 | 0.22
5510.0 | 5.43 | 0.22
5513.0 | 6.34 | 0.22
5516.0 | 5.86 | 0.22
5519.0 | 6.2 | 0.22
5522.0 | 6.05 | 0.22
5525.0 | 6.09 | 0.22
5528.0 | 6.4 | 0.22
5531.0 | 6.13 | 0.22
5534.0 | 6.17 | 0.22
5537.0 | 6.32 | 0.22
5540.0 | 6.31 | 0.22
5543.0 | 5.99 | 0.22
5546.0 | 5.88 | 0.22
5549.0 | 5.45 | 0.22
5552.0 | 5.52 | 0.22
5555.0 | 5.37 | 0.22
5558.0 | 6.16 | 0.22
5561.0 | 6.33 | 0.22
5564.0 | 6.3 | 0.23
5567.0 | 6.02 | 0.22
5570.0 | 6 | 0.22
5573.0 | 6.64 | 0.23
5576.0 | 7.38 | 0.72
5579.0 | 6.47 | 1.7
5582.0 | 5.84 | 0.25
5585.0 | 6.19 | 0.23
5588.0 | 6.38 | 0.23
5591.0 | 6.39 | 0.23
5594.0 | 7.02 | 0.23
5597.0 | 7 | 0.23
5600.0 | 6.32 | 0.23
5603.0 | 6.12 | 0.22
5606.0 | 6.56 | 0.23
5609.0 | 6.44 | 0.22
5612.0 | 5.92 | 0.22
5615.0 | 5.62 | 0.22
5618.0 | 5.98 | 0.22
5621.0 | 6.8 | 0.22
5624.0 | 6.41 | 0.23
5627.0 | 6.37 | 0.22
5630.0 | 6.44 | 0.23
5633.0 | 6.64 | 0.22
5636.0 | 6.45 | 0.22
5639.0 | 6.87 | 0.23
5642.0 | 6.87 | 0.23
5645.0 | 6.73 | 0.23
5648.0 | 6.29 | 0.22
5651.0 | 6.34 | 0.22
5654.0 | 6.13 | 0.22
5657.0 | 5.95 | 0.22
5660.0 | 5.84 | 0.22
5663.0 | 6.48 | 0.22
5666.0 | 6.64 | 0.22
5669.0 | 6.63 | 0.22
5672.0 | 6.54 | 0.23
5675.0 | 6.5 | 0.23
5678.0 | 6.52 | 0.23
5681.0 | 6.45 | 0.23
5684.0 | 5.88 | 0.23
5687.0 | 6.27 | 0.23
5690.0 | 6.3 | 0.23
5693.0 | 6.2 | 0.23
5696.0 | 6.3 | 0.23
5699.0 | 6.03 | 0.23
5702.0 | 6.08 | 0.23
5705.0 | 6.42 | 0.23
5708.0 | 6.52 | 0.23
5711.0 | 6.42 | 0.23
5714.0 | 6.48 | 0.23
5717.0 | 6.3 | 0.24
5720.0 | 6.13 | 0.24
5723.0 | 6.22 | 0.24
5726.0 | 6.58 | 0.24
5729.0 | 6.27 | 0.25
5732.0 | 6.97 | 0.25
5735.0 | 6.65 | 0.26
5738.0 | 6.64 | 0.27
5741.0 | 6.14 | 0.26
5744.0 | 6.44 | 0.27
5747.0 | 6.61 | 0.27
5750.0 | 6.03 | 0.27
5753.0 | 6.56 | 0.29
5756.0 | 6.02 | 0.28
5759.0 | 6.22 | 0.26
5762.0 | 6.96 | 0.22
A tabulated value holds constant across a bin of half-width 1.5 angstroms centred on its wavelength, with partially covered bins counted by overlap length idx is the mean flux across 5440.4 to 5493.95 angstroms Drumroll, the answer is 5.61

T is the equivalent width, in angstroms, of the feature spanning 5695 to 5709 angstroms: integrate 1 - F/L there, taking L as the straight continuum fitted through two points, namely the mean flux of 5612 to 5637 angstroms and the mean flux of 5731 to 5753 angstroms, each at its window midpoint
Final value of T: 0.4 angstroms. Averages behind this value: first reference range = 6.31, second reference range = 6.49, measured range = 6.26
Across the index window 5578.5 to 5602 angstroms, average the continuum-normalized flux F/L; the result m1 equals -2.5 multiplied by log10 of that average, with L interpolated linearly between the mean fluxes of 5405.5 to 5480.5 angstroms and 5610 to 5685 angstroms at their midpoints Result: -0.04 mag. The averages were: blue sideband 5.71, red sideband 6.38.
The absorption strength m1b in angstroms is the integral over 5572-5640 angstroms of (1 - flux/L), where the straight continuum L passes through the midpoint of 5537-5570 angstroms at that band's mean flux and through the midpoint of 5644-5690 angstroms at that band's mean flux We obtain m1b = -3.4 angstroms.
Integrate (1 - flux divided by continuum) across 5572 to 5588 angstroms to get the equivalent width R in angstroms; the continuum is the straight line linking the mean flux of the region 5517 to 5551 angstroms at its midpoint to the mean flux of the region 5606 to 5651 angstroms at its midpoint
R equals -0.6 angstroms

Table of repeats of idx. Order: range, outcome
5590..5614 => 6.46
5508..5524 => 5.96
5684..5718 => 6.28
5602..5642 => 6.38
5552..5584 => 6.22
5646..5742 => 6.35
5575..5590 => 6.42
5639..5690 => 6.39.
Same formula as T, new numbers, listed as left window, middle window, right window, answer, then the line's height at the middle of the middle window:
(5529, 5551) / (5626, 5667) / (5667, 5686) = -0.6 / 6.34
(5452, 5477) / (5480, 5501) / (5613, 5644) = -0.6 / 5.76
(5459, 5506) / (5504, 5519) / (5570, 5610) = 0.4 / 6.02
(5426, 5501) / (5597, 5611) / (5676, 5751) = -0.8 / 6.08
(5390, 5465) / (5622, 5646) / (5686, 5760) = -1.7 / 6.17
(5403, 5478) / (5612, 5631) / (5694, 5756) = -0.3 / 6.13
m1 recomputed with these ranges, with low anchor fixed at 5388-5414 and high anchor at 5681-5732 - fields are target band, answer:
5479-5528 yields 0.03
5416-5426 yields 0.06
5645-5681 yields -0.02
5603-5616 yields 0.01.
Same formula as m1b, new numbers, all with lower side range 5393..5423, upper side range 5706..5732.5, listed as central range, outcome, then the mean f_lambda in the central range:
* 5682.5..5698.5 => 0.5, 6.18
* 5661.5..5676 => -0.5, 6.56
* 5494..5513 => 0.6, 5.93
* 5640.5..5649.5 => -0.5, 6.63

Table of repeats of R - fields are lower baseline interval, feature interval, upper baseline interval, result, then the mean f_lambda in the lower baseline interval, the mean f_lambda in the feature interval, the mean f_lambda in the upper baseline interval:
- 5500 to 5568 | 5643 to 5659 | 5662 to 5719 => 0.0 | 6.01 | 6.29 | 6.36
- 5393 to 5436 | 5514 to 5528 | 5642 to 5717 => 0.0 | 5.95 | 6.1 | 6.34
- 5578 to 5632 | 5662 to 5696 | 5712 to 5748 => 0.1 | 6.35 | 6.4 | 6.45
